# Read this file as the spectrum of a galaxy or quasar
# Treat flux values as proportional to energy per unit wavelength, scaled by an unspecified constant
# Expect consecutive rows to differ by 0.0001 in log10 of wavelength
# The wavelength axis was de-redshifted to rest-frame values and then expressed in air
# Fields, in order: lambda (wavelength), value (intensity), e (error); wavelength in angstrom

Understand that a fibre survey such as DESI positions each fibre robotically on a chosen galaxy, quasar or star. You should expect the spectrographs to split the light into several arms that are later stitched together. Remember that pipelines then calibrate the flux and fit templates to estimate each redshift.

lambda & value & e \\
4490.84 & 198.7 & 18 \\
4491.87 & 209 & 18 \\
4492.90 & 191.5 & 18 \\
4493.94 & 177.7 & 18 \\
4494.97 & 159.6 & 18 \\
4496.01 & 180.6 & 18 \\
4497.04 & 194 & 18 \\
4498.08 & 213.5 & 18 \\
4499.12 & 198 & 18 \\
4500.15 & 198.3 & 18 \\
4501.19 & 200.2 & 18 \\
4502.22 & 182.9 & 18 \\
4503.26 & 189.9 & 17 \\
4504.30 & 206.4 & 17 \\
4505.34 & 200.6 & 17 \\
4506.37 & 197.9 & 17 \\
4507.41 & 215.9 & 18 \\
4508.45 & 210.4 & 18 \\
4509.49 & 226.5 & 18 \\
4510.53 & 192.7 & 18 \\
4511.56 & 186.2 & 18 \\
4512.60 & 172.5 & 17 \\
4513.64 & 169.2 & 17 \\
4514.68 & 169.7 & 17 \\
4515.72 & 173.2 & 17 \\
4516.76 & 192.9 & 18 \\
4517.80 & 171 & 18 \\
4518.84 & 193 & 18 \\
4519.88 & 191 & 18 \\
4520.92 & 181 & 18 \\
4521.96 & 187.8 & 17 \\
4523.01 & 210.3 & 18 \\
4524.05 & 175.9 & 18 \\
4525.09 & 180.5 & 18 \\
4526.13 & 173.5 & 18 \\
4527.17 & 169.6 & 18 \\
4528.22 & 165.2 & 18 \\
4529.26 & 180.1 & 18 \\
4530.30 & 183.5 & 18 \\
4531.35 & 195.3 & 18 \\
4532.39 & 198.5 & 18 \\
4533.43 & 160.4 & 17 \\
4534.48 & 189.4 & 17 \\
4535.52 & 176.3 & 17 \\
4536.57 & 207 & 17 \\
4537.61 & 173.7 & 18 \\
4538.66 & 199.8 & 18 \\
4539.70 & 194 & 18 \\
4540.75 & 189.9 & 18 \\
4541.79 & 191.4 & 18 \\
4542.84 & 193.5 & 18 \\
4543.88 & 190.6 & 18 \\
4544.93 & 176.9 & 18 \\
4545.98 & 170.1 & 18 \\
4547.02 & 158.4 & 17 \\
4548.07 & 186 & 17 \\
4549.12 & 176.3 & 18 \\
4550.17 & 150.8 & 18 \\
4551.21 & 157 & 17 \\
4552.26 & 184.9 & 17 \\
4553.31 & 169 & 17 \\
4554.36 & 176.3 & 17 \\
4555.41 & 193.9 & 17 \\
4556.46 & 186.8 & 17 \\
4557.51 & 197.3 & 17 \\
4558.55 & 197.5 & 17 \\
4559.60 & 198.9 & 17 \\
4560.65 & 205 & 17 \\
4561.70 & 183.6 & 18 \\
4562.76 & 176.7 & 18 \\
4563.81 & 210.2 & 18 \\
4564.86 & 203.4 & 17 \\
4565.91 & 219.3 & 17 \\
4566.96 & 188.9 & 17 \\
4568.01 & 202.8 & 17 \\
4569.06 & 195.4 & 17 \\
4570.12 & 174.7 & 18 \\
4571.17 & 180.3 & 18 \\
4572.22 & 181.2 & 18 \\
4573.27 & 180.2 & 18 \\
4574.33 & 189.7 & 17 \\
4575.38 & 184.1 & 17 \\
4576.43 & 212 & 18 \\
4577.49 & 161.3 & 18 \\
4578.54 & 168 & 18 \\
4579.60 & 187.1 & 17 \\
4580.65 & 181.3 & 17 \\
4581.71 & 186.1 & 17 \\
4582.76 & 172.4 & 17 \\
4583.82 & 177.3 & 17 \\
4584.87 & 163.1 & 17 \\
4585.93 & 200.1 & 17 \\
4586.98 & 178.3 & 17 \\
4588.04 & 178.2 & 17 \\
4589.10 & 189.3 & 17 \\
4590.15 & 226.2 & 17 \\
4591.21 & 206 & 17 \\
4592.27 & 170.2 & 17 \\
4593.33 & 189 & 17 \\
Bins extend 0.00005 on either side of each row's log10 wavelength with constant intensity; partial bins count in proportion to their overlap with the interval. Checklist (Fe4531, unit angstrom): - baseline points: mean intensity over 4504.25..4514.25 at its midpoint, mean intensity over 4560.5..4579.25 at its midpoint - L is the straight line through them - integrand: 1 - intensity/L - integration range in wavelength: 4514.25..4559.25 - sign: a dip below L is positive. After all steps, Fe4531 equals 2.6 angstrom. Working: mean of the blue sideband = 197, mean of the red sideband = 189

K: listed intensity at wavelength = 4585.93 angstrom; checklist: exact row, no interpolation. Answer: 200.1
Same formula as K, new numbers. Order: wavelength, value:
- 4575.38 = 184.1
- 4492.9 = 191.5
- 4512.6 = 172.5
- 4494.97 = 159.6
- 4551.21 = 157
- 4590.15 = 226.2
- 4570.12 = 174.7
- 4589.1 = 189.3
